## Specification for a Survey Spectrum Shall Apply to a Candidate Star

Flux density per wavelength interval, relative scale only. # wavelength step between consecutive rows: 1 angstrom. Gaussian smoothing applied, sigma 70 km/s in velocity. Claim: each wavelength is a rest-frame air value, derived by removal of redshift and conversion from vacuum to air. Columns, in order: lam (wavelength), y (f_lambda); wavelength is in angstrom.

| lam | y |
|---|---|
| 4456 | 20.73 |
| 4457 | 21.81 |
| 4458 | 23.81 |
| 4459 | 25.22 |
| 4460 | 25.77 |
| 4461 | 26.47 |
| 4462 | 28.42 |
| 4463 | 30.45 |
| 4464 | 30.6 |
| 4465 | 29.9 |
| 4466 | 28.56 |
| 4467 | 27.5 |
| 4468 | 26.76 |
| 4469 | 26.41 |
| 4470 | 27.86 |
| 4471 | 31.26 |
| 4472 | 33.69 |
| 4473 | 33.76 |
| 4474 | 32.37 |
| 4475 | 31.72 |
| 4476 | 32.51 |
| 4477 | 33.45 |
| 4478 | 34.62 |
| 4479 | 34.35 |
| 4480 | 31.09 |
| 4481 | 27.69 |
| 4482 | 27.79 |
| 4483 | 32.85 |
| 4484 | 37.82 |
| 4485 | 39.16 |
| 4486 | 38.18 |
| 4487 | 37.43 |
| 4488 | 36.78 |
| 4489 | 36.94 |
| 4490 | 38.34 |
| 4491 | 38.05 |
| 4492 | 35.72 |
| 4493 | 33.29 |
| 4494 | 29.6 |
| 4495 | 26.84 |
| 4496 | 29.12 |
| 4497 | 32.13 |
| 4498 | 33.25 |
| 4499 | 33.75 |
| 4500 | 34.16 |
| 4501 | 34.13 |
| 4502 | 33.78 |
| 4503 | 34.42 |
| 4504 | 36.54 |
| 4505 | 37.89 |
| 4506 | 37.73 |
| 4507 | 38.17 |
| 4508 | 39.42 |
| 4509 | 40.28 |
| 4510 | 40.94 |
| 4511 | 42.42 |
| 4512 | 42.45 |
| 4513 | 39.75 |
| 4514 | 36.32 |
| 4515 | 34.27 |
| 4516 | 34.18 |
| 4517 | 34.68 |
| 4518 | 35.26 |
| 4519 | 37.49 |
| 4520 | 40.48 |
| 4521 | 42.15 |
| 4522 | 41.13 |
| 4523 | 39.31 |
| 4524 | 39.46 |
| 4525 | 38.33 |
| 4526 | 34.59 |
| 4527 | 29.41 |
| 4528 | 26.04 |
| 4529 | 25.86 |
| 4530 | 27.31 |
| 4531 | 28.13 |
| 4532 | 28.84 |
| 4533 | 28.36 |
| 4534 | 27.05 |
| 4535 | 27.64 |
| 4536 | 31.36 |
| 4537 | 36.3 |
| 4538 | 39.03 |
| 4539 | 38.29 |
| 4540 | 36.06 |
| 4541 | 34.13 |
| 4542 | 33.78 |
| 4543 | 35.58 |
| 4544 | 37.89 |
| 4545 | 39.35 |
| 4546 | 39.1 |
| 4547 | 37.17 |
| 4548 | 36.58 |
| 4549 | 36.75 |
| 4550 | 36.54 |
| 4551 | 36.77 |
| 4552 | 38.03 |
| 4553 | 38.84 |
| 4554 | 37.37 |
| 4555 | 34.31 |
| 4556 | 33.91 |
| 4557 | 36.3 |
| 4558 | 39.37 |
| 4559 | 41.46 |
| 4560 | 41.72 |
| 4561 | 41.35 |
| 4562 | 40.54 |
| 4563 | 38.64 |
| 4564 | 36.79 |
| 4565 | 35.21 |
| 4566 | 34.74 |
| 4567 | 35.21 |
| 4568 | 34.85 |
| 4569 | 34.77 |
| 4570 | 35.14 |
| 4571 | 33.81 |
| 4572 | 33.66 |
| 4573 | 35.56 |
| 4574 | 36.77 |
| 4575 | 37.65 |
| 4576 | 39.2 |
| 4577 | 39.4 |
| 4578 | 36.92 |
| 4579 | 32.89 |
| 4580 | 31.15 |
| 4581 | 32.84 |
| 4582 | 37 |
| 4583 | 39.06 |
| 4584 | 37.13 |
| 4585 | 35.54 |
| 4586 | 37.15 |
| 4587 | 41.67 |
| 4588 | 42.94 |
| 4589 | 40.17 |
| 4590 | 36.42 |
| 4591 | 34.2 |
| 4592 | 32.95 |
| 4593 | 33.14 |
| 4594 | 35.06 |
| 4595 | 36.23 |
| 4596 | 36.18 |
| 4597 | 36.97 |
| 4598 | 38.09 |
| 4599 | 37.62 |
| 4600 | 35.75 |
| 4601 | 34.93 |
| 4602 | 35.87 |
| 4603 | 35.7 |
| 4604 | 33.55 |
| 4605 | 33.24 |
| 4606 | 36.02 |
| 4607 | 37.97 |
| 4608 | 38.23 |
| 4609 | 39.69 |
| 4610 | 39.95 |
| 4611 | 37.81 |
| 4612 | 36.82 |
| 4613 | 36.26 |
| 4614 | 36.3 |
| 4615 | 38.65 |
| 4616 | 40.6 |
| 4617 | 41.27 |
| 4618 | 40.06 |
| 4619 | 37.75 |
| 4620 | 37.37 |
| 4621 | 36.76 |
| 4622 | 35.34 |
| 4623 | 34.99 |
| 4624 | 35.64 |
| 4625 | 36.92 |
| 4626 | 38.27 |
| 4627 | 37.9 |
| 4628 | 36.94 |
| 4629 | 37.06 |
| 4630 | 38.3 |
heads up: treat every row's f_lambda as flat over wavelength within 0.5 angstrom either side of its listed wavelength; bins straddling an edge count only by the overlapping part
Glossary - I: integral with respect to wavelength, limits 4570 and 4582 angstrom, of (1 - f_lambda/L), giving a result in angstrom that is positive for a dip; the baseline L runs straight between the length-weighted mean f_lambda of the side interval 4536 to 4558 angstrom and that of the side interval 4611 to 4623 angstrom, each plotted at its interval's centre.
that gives 0.54 angstrom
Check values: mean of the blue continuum 36.7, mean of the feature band 35.5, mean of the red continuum 37.8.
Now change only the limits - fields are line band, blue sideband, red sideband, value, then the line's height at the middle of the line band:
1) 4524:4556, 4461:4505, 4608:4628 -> 0.7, 34.8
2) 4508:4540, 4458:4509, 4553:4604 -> -0.8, 34.3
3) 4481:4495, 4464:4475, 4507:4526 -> -0.7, 33.4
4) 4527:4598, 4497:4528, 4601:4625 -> 2.8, 37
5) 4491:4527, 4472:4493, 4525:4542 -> -3.8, 32.9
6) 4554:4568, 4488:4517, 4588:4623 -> -0.4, 36.5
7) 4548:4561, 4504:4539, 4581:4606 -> -0.7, 35.9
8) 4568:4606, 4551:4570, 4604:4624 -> 1.3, 37.4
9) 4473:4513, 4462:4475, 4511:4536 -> -4.1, 31.8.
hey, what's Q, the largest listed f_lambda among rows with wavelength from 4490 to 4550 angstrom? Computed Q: 42.45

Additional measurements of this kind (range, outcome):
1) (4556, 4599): 42.94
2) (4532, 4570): 41.72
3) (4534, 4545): 39.35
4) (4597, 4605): 38.09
